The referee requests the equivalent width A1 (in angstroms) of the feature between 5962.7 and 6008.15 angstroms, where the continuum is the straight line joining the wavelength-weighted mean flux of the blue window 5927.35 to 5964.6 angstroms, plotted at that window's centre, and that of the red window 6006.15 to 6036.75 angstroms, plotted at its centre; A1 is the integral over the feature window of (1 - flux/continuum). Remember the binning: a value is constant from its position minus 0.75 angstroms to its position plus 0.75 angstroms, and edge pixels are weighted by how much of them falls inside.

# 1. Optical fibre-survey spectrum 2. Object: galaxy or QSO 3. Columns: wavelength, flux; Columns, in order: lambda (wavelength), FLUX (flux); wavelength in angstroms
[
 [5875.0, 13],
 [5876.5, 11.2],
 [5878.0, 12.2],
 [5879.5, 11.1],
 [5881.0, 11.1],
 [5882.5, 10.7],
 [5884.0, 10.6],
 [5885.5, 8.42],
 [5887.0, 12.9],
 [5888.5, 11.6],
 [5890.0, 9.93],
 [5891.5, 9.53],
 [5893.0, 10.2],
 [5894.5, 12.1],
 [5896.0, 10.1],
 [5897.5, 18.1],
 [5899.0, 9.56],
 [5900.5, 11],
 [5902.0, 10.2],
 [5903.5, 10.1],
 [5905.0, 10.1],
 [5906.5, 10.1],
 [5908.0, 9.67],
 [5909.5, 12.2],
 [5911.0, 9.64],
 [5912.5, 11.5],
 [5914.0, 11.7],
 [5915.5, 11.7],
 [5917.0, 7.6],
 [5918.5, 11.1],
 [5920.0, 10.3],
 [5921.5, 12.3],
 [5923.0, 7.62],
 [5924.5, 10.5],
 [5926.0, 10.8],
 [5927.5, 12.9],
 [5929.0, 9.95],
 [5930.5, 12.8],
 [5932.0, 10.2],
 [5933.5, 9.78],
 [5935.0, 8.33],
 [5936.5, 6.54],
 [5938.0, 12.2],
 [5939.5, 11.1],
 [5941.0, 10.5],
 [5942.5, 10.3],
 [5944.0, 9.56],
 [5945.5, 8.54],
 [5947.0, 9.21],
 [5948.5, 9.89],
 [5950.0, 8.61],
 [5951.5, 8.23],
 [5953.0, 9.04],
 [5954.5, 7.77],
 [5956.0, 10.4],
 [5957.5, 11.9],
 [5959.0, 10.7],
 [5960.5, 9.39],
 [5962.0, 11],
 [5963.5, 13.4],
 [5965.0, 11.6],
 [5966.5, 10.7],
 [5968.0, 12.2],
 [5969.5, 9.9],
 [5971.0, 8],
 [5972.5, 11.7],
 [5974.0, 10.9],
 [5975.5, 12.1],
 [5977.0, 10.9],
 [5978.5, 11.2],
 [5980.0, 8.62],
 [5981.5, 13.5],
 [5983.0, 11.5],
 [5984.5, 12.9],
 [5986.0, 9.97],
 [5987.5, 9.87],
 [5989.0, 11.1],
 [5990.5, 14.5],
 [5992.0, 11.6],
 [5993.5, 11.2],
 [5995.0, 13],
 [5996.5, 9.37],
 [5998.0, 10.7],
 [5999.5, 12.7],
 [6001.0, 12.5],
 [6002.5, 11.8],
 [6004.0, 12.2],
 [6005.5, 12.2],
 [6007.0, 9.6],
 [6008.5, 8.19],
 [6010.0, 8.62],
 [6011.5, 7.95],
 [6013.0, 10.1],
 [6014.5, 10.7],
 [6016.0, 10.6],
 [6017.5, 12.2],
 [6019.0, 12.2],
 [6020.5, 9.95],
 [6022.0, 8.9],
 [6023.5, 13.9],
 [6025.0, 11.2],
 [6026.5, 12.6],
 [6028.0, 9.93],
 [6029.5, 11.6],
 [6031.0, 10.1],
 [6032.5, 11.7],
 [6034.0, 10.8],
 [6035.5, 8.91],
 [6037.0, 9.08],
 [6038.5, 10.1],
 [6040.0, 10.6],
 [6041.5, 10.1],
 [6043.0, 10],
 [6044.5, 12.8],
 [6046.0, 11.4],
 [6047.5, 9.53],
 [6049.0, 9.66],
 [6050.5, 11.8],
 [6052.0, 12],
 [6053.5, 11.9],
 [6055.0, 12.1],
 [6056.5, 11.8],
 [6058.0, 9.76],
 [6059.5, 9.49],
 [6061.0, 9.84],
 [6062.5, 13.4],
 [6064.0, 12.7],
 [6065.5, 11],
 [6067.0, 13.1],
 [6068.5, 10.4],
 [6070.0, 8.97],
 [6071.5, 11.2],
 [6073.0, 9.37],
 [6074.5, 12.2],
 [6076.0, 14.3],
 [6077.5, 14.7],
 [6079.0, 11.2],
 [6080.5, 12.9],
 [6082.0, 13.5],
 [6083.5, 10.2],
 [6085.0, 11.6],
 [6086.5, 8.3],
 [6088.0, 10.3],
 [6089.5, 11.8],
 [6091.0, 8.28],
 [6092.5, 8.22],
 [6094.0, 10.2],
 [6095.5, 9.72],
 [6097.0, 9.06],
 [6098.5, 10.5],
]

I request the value -4.8 angstroms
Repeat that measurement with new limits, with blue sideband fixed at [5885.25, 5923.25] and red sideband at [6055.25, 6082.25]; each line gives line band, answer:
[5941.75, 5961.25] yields 2.7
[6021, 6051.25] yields 1.9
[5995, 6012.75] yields 1.1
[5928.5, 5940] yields 0.9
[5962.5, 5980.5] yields 0.3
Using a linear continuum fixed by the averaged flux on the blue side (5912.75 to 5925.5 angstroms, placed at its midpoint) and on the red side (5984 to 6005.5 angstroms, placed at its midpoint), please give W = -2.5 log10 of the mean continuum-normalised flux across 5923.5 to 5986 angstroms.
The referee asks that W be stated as 0.056 mag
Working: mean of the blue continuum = 10.4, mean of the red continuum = 11.7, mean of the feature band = 10.5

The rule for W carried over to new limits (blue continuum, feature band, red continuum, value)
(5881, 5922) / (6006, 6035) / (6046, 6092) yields 0.06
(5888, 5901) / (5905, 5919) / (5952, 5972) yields 0.06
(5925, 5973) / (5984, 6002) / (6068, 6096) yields -0.11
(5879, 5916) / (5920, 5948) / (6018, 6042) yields 0.07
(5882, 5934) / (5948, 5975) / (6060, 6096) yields 0.06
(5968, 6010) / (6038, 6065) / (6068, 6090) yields 0.03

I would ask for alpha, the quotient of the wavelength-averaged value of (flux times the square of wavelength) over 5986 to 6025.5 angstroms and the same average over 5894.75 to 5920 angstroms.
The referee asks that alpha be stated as 1.04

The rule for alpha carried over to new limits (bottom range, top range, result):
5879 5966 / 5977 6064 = 1.08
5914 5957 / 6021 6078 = 1.16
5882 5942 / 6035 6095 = 1.08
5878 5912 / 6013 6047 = 1.04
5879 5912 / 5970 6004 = 1.08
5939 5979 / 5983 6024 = 1.09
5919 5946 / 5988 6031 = 1.11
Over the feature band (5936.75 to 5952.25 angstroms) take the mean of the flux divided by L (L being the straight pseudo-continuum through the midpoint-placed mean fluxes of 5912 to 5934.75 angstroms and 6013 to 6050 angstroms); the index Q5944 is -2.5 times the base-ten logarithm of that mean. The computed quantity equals 0.103 mag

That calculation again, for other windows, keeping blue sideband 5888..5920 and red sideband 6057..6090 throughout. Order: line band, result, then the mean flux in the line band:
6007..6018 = 0.15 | 9.7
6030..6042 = 0.11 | 10.2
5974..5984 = -0.02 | 11.3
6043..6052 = 0.03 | 11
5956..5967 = -0.02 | 11.2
